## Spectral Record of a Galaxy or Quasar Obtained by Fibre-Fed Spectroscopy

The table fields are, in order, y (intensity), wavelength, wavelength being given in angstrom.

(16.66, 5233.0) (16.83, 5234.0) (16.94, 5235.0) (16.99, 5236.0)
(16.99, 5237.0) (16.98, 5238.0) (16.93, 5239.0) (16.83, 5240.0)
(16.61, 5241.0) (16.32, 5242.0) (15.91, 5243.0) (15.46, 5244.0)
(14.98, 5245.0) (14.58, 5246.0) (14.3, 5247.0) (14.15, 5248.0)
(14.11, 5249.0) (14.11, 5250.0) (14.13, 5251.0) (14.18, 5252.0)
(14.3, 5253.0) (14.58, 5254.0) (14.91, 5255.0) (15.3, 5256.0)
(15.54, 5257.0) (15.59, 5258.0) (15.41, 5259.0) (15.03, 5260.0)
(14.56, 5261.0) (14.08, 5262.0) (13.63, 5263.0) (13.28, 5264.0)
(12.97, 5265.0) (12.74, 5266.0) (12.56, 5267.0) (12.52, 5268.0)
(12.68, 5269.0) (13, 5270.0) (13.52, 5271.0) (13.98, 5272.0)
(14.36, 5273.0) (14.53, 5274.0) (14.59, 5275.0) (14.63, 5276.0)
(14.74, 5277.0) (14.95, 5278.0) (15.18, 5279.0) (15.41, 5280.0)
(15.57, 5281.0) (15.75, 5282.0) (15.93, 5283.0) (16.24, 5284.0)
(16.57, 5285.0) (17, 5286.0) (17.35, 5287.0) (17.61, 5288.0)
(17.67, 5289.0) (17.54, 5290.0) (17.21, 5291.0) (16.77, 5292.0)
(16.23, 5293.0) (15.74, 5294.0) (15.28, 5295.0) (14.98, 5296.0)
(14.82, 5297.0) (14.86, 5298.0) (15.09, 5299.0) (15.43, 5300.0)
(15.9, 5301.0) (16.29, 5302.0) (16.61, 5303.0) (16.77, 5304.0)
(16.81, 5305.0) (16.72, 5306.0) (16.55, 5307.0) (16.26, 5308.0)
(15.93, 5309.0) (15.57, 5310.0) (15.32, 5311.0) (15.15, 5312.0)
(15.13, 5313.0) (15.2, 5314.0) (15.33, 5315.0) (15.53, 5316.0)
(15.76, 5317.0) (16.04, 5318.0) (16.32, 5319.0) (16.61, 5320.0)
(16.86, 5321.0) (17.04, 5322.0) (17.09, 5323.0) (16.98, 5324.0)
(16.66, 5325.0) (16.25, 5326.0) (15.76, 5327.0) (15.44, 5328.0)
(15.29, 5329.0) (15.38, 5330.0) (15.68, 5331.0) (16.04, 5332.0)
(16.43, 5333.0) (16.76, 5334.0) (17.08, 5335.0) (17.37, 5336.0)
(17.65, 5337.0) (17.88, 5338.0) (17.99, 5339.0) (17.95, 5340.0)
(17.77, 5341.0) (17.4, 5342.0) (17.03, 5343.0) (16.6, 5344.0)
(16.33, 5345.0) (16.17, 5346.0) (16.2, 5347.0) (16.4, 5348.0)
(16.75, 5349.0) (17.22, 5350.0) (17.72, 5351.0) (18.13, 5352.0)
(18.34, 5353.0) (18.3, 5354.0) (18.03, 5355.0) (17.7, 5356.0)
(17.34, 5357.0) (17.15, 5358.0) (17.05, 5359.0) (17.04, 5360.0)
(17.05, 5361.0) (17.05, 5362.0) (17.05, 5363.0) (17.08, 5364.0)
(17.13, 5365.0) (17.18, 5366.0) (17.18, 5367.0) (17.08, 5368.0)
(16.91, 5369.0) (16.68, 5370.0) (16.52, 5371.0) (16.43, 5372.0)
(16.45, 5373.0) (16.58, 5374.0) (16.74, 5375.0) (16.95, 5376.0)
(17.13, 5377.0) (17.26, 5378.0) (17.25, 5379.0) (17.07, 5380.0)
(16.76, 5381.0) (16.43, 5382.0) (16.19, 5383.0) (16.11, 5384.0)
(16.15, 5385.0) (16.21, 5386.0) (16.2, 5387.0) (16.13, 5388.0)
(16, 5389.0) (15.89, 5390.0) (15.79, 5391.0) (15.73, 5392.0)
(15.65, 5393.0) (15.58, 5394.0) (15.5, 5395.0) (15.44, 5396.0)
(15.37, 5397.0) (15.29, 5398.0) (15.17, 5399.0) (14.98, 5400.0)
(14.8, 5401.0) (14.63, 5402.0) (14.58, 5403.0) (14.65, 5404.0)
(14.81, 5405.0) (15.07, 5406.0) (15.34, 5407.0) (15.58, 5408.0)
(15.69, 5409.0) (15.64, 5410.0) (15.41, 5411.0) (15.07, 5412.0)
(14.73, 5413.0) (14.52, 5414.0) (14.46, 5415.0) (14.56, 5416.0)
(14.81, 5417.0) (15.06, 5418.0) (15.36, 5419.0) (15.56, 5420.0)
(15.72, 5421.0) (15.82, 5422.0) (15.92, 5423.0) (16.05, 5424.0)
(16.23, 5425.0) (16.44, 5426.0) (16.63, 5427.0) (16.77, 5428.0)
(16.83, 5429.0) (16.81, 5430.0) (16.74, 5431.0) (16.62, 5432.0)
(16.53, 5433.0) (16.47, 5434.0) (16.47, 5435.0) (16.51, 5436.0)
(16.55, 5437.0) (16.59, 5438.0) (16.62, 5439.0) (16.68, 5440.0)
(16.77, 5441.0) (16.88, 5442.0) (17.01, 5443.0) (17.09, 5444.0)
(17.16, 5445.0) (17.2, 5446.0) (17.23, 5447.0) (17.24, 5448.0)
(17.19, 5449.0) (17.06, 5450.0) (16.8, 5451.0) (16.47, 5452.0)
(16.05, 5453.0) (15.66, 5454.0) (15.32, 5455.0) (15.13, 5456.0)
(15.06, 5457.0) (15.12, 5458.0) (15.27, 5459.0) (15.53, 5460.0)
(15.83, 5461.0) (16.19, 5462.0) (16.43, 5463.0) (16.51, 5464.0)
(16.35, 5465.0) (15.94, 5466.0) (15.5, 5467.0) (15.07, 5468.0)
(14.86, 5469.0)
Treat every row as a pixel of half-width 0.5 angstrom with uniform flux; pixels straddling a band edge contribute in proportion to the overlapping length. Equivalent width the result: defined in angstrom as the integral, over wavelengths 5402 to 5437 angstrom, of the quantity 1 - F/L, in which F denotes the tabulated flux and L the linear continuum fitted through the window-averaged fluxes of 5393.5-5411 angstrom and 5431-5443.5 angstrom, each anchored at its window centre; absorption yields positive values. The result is 0.5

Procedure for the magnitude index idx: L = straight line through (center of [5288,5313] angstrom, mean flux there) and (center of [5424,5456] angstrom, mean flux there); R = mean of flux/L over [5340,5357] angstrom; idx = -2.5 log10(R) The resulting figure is -0.07 mag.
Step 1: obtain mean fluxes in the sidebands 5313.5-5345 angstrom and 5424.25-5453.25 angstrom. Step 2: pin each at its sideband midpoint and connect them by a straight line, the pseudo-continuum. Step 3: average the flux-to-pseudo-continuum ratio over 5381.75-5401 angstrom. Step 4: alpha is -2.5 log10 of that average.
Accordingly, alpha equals 0.06 mag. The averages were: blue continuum 16.6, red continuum 16.7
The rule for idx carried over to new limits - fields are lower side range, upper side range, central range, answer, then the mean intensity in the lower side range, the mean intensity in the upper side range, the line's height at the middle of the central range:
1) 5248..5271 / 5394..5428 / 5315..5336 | -0.12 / 14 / 15.3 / 14.6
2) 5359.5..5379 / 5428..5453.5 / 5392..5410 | 0.11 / 16.9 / 16.8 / 16.9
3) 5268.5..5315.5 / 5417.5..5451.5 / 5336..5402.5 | -0.04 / 15.6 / 16.5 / 16.1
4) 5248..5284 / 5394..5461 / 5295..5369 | -0.11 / 14.4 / 15.9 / 15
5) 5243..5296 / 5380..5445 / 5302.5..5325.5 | -0.07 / 15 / 15.9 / 15.2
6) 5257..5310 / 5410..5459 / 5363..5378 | -0.07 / 15.3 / 16.1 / 15.8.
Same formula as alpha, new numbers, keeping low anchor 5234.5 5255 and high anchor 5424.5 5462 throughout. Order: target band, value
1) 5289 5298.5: -0.023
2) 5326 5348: -0.050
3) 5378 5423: 0.047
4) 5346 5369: -0.080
